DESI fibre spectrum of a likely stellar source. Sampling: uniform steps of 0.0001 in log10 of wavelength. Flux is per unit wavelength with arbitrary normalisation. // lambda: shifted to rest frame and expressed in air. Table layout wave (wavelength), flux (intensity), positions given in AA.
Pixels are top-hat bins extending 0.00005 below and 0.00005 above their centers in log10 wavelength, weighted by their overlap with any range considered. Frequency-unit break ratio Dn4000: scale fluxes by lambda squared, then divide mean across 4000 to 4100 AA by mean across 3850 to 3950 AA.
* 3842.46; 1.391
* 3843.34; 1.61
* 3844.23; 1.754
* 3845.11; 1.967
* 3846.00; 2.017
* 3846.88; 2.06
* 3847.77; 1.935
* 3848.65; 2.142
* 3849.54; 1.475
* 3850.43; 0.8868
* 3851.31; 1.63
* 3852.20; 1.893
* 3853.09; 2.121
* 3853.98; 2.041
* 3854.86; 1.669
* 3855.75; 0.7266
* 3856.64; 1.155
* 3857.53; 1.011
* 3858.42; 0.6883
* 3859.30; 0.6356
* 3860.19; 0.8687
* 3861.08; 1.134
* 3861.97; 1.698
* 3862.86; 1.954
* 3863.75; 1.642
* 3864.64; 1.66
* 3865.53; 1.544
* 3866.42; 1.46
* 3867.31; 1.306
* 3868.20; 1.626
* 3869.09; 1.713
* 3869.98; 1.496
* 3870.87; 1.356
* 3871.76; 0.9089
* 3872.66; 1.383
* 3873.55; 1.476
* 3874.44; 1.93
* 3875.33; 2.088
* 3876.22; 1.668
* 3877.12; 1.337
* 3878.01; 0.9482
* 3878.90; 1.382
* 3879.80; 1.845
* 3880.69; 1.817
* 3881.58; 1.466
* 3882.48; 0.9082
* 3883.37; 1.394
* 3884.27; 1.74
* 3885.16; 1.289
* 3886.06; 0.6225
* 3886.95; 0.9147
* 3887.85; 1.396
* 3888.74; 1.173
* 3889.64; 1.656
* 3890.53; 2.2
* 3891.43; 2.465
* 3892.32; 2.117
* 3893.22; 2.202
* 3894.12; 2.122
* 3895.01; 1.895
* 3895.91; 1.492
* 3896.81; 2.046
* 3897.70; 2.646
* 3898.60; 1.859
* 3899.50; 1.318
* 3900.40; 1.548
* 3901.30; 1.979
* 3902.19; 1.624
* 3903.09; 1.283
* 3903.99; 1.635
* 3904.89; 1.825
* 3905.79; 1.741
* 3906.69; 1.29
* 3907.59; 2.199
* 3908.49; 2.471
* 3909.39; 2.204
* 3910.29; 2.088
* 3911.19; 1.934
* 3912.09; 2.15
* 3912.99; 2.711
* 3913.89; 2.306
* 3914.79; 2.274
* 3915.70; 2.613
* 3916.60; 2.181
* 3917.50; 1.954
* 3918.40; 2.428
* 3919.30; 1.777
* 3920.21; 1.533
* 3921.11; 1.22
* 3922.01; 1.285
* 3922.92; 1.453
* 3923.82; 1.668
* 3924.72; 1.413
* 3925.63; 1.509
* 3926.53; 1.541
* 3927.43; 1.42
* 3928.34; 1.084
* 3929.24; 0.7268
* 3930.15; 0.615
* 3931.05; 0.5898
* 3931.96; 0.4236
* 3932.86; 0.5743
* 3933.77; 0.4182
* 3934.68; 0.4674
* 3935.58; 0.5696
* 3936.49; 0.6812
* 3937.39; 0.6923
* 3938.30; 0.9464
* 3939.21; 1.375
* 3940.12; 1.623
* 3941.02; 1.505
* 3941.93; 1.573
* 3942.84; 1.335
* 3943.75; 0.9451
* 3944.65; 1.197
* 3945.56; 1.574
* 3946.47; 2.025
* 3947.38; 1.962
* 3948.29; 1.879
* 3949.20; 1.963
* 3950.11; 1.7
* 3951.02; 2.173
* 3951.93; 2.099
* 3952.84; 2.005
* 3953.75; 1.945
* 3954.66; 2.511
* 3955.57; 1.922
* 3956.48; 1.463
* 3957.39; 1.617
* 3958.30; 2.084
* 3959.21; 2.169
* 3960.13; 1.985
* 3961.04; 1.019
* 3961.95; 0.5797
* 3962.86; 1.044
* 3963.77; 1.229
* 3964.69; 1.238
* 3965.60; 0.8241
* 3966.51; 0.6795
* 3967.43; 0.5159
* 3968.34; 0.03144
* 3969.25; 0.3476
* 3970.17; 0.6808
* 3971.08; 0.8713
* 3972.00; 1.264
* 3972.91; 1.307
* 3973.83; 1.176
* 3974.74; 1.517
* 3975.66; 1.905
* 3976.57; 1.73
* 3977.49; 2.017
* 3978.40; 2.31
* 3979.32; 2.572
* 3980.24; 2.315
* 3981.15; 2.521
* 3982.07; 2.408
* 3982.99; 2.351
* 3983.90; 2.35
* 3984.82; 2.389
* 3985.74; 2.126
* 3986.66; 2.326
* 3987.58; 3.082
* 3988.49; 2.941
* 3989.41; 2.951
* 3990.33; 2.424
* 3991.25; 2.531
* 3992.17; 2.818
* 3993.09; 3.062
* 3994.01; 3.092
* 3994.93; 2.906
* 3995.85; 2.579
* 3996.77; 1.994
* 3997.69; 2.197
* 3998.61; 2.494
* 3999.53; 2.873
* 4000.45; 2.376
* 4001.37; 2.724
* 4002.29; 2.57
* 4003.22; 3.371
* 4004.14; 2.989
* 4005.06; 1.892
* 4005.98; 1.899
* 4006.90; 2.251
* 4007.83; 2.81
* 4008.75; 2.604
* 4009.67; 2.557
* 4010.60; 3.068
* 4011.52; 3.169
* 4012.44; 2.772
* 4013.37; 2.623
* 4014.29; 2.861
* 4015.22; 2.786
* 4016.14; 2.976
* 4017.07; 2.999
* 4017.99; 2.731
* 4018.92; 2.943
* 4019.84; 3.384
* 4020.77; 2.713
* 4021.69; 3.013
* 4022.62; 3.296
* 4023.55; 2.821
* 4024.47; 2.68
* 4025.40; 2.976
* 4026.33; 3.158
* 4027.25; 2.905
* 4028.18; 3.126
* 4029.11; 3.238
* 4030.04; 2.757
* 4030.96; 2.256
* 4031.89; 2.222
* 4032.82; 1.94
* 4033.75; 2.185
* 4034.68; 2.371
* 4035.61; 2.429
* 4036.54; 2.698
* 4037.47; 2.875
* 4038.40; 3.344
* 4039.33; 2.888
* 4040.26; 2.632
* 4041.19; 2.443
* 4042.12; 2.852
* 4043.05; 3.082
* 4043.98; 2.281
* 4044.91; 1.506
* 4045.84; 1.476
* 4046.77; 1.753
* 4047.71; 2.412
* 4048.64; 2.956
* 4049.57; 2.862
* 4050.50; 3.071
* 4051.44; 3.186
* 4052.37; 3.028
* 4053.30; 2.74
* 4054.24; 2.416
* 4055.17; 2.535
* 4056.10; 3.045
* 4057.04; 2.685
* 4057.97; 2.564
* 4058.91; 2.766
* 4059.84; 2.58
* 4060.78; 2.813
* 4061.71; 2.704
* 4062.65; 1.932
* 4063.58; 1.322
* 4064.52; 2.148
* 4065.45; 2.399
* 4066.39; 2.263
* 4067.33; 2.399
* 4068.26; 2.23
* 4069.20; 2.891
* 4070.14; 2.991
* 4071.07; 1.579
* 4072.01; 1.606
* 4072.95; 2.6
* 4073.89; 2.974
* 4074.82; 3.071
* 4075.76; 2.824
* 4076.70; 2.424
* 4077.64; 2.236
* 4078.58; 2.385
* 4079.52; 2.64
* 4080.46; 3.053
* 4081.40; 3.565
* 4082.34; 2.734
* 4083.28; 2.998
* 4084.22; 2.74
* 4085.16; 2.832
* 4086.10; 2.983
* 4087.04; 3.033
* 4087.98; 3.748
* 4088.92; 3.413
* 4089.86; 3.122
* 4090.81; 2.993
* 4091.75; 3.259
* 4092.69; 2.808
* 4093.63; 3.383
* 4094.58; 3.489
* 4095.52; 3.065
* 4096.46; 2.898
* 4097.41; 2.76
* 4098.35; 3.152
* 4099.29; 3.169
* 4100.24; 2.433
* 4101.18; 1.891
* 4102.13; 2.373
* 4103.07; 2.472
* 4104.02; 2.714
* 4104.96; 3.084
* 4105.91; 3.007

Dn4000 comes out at 1.9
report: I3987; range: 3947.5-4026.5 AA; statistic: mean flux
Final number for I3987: 2.21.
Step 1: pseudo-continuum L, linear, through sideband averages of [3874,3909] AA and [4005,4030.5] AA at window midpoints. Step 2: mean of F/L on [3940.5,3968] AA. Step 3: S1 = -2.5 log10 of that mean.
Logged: 0.40 mag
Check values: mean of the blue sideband 1.68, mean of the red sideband 2.84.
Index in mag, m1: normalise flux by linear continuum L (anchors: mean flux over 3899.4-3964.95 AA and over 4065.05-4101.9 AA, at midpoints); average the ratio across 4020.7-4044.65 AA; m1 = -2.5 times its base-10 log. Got -0.15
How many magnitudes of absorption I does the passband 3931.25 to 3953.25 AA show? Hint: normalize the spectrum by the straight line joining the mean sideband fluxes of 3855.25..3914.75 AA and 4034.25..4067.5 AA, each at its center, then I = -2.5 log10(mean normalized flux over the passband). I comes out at 0.43 mag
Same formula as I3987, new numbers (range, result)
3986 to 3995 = 2.79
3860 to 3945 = 1.54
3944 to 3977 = 1.45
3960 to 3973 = 0.87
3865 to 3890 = 1.42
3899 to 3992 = 1.64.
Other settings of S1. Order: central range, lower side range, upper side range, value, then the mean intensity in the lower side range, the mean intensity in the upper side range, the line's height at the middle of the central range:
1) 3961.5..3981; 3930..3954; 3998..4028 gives 0.47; 1.29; 2.79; 1.91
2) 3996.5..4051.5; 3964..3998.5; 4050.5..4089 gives -0.17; 1.96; 2.66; 2.3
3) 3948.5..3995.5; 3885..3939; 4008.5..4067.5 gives 0.13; 1.57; 2.66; 2.09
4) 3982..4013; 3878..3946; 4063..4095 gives -0.21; 1.54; 2.74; 2.15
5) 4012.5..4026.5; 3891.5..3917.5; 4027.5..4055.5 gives -0.17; 2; 2.59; 2.49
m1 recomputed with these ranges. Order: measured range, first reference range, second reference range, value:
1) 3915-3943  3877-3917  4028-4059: 0.47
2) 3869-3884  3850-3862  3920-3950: -0.17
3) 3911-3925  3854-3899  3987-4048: -0.05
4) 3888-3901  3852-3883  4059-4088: -0.19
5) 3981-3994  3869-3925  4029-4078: -0.19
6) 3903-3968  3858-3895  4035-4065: 0.21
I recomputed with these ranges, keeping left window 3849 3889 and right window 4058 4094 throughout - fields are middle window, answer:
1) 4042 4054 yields -0.009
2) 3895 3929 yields -0.098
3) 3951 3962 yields 0.058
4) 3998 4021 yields -0.197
